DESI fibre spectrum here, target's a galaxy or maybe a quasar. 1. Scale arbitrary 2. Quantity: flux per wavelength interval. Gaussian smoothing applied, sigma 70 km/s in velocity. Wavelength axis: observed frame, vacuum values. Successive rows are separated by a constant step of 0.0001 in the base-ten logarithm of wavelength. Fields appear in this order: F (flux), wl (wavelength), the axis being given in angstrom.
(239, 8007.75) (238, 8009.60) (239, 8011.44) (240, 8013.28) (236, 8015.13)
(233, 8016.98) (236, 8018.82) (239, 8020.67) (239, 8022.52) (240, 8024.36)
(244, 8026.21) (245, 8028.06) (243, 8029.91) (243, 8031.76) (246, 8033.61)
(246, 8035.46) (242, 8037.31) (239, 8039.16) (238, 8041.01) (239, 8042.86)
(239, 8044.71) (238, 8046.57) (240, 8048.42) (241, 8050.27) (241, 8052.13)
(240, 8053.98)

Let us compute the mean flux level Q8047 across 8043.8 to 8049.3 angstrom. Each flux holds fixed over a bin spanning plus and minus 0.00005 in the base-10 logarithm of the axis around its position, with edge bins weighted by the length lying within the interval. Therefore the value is 239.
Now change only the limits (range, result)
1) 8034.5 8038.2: 244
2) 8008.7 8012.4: 239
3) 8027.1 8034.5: 244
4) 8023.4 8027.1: 242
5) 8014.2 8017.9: 234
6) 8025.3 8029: 244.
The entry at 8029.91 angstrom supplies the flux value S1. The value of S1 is 243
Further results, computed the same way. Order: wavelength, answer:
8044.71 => 239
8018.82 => 236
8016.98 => 233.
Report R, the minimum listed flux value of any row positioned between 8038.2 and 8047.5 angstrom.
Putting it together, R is 238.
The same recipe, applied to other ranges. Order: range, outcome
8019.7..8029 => 239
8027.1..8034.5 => 243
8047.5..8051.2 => 240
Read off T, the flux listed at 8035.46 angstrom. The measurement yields 246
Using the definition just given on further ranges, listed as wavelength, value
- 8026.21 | 244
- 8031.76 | 243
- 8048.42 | 240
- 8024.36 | 240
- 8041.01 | 238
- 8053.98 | 240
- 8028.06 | 245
